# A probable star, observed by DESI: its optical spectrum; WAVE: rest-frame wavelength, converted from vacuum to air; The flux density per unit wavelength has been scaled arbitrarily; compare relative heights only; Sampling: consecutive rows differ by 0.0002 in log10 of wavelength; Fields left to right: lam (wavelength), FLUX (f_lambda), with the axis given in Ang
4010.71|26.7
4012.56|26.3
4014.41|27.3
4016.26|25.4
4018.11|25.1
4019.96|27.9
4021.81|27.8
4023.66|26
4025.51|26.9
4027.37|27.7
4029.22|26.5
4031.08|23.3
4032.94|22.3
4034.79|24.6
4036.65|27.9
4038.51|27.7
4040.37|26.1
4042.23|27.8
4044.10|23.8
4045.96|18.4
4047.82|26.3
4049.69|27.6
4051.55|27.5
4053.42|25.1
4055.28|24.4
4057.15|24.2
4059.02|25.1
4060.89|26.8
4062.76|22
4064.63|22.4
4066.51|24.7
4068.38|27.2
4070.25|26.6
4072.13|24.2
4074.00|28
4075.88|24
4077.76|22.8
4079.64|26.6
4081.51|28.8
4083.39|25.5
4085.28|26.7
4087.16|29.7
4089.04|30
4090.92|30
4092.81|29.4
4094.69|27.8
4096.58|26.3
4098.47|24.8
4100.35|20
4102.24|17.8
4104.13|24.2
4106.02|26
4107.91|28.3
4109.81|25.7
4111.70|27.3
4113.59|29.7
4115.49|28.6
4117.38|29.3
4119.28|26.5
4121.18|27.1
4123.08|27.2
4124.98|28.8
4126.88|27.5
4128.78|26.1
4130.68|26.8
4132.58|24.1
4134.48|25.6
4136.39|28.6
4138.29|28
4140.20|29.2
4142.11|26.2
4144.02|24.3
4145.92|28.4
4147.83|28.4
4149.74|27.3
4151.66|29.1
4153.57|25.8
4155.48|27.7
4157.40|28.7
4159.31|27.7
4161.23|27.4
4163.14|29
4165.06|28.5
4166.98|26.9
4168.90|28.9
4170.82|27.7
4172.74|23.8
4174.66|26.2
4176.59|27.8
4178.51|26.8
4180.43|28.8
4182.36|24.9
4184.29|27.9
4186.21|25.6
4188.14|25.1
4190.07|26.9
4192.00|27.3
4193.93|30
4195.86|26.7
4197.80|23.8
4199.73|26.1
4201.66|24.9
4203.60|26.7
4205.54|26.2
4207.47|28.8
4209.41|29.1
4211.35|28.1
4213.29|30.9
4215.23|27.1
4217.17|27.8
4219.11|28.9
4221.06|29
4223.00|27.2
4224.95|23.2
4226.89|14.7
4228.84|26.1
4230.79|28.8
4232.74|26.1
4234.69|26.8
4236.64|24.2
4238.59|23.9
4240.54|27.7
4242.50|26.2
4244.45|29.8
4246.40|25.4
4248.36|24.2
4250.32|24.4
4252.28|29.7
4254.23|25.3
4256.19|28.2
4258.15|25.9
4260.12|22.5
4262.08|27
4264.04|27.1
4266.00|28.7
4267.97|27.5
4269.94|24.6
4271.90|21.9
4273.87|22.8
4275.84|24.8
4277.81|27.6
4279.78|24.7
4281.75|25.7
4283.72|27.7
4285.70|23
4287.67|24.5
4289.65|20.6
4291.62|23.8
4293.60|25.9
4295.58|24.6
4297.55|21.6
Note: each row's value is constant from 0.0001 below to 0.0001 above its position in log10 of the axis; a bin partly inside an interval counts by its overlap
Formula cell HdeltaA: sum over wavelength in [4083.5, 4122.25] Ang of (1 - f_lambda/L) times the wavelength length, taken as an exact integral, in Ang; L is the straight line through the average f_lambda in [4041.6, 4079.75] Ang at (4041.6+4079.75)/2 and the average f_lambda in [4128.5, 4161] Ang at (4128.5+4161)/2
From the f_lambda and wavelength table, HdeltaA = -1.0 Ang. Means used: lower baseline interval 25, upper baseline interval 27.2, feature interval 26.7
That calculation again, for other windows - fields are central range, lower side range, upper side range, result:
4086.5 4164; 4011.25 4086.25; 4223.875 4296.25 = -4.7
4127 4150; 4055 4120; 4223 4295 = -1.0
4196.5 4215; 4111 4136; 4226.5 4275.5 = -0.6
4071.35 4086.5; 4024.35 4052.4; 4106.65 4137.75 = 0.3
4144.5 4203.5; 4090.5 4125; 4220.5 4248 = -2.5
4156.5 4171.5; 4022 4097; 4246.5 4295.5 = -1.4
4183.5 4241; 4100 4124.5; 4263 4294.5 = -2.3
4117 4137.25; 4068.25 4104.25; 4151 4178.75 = -0.2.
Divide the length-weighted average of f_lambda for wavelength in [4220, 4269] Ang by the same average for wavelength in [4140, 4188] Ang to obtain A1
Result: 0.95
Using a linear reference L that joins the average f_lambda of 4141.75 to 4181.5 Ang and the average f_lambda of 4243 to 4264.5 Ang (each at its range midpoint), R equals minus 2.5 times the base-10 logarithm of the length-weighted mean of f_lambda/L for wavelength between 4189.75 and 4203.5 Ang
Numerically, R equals 0.02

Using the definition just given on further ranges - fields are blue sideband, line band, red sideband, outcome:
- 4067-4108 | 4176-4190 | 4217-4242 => -0.04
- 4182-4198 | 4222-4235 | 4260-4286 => 0.07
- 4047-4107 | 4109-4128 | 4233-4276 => -0.08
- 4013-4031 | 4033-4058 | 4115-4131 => 0.06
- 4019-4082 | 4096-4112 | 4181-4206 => 0.07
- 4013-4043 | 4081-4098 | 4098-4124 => -0.08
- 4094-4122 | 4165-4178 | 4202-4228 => -0.03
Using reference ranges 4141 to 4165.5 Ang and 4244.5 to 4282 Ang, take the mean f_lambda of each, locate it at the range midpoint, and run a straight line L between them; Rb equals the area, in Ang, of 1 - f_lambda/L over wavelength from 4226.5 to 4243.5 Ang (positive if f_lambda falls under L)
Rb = 0.6 Ang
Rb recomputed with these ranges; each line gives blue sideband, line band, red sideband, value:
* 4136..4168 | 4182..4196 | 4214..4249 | 0.0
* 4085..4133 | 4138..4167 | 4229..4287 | -1.2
